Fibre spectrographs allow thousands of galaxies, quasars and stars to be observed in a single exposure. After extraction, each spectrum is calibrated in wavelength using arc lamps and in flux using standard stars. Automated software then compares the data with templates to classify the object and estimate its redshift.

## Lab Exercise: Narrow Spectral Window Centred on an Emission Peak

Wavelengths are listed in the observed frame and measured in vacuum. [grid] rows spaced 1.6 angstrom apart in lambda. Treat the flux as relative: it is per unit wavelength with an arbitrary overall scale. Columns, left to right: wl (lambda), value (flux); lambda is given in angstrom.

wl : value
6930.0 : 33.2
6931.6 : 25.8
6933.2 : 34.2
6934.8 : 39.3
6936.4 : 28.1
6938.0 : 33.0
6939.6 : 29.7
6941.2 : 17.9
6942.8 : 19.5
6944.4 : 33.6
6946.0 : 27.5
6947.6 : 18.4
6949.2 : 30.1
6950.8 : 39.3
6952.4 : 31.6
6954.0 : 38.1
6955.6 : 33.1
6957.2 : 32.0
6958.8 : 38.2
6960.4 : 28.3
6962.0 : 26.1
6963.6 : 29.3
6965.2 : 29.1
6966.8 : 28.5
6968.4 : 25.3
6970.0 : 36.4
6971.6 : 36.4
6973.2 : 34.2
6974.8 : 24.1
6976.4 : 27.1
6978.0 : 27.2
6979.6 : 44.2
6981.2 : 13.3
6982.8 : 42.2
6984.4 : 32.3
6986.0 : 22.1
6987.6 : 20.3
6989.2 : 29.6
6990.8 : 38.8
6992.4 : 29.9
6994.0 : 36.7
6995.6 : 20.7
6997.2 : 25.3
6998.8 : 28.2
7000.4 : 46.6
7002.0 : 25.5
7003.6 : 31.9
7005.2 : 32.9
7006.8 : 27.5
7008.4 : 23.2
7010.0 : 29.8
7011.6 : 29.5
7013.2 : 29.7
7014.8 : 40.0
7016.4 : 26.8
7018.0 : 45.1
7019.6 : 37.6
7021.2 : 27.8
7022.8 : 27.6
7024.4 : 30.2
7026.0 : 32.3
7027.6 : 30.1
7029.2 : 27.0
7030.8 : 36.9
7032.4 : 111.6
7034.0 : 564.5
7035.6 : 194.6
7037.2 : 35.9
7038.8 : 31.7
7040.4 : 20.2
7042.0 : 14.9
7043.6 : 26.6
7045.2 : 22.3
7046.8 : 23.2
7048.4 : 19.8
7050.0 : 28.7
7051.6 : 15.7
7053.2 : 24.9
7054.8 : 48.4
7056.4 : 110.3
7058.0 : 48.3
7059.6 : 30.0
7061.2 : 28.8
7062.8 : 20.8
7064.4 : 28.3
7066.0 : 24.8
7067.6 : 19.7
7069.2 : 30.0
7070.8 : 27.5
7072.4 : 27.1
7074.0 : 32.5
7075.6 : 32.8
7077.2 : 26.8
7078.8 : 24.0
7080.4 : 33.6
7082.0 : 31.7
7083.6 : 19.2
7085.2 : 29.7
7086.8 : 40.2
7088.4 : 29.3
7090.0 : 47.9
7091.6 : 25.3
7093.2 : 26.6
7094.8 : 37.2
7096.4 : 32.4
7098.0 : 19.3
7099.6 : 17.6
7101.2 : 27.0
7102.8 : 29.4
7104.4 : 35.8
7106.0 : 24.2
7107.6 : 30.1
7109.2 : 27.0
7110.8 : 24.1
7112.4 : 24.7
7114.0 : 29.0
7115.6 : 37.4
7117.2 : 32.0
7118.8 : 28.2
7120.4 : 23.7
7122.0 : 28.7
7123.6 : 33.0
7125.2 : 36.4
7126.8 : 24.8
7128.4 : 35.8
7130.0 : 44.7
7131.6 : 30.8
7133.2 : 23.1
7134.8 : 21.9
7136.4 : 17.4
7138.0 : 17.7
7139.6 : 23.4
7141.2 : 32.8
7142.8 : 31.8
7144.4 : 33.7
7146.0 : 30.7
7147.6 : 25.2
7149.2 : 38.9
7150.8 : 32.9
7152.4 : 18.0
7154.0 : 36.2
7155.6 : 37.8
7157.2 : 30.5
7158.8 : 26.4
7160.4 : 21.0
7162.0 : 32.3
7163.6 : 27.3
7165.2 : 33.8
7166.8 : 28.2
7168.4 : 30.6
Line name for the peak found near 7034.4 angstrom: H-alpha 6563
